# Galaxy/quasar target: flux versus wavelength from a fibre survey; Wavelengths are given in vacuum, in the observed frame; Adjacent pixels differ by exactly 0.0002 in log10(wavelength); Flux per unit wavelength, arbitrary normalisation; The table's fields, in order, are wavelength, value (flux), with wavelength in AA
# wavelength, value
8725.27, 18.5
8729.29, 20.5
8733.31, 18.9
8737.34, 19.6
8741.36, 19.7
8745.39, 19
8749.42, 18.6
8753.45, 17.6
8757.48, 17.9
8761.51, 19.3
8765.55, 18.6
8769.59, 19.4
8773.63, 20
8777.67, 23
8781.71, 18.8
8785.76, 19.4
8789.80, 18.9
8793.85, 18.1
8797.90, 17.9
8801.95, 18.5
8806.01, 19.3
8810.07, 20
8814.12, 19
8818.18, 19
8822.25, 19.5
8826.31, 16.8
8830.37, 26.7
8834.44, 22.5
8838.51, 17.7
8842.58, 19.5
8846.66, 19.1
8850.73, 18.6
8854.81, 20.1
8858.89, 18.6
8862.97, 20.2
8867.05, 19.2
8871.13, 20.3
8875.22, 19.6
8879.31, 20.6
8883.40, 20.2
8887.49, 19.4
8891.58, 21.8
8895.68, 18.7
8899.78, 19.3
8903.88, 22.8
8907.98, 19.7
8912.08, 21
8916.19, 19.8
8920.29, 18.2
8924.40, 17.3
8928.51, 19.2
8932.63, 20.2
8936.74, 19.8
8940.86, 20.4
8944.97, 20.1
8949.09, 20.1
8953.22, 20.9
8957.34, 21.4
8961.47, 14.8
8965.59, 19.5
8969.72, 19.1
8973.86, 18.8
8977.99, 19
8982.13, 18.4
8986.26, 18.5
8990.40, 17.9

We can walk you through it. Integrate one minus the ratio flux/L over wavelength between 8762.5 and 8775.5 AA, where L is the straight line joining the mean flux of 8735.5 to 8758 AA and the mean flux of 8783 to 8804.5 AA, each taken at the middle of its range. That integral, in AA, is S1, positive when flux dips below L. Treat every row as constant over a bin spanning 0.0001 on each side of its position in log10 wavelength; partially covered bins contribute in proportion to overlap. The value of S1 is -0.4 AA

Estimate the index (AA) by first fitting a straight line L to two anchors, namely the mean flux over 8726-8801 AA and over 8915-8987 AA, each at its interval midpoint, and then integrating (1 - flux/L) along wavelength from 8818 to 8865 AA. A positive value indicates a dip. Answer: -1.8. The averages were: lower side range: 19.2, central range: 19.9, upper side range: 19.2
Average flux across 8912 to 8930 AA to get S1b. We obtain 18.9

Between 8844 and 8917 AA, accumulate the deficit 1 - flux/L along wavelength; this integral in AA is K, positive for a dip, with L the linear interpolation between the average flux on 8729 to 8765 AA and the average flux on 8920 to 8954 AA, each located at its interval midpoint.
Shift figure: -2.1 AA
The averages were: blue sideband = 18.9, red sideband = 19.6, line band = 19.9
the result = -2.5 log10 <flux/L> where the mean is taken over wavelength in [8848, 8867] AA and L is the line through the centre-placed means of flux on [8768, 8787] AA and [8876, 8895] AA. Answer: 0.05 mag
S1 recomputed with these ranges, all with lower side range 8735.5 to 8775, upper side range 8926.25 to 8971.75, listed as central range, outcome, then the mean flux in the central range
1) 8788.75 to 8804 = 0.6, 18.3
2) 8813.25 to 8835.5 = -1.6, 20.6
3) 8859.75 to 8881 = -0.6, 19.9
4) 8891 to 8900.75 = -0.2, 19.7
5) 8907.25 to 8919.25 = -0.4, 20.1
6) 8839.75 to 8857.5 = 0.0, 19.2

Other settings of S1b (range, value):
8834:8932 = 19.7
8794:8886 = 19.6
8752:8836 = 19.5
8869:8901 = 20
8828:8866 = 20.3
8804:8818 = 19.4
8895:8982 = 19.5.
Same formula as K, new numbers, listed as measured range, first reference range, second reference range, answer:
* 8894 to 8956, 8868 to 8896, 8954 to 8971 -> -1.3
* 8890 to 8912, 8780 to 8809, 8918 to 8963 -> -1.5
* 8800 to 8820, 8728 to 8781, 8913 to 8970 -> 0.2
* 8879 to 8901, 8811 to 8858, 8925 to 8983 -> -0.4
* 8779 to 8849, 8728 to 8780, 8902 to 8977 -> -0.1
